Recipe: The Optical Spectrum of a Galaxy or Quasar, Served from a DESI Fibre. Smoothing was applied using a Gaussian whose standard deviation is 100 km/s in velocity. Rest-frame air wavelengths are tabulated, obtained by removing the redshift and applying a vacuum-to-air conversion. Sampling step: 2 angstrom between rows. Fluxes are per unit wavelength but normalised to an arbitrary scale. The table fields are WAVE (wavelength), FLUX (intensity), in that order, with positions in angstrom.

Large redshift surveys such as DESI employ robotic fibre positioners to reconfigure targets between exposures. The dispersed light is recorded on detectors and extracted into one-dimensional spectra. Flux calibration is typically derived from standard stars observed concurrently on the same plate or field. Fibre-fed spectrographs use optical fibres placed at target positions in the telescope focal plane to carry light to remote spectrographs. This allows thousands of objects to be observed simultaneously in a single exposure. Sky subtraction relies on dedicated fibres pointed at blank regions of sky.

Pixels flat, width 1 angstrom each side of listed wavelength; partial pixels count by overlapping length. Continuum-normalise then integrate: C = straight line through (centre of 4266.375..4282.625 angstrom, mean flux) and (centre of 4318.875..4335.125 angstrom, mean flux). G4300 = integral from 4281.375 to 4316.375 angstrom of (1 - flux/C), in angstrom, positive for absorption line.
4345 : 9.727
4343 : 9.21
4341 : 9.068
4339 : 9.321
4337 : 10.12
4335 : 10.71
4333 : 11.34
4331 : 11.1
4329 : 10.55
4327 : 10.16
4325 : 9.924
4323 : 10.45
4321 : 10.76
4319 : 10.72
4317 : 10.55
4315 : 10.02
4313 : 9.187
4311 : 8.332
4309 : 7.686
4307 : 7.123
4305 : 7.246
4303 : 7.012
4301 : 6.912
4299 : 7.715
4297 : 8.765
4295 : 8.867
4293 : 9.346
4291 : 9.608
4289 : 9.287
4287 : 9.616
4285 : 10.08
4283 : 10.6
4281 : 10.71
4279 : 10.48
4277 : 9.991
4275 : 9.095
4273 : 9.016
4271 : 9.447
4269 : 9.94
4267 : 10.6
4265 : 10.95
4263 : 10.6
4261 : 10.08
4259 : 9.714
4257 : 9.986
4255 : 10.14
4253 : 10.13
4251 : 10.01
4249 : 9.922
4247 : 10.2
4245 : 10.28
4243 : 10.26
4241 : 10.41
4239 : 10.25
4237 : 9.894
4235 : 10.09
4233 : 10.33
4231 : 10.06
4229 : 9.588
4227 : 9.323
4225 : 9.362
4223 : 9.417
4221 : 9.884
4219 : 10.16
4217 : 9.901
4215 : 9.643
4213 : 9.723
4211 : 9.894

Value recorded 5.2 angstrom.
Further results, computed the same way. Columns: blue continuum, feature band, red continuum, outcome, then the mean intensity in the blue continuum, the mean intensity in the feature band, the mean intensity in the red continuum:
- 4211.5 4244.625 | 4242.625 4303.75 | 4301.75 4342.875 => 0.5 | 9.9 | 9.66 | 9.55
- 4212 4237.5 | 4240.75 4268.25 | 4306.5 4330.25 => -1.3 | 9.8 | 10.2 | 9.69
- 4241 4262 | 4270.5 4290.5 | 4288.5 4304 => -1.9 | 10.1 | 9.84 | 8.41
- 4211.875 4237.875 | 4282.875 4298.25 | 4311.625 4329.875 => 1.0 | 9.8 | 9.43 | 10.2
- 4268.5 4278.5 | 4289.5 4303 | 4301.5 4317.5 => 0.5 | 9.52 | 8.45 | 8.28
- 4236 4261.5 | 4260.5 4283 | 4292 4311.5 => -2.4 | 10.1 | 10.1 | 7.89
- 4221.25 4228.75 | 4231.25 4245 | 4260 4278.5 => -0.9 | 9.44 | 10.2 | 9.98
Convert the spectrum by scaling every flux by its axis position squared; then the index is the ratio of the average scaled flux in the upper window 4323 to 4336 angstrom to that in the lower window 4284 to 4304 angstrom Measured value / 1.2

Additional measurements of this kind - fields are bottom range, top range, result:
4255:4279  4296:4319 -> 0.85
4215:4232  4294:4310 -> 0.82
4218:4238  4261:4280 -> 1.04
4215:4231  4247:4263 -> 1.05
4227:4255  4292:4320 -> 0.87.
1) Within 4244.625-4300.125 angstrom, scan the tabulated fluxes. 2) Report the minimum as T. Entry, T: 7.715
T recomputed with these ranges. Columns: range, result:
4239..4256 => 9.922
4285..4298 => 8.765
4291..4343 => 6.912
